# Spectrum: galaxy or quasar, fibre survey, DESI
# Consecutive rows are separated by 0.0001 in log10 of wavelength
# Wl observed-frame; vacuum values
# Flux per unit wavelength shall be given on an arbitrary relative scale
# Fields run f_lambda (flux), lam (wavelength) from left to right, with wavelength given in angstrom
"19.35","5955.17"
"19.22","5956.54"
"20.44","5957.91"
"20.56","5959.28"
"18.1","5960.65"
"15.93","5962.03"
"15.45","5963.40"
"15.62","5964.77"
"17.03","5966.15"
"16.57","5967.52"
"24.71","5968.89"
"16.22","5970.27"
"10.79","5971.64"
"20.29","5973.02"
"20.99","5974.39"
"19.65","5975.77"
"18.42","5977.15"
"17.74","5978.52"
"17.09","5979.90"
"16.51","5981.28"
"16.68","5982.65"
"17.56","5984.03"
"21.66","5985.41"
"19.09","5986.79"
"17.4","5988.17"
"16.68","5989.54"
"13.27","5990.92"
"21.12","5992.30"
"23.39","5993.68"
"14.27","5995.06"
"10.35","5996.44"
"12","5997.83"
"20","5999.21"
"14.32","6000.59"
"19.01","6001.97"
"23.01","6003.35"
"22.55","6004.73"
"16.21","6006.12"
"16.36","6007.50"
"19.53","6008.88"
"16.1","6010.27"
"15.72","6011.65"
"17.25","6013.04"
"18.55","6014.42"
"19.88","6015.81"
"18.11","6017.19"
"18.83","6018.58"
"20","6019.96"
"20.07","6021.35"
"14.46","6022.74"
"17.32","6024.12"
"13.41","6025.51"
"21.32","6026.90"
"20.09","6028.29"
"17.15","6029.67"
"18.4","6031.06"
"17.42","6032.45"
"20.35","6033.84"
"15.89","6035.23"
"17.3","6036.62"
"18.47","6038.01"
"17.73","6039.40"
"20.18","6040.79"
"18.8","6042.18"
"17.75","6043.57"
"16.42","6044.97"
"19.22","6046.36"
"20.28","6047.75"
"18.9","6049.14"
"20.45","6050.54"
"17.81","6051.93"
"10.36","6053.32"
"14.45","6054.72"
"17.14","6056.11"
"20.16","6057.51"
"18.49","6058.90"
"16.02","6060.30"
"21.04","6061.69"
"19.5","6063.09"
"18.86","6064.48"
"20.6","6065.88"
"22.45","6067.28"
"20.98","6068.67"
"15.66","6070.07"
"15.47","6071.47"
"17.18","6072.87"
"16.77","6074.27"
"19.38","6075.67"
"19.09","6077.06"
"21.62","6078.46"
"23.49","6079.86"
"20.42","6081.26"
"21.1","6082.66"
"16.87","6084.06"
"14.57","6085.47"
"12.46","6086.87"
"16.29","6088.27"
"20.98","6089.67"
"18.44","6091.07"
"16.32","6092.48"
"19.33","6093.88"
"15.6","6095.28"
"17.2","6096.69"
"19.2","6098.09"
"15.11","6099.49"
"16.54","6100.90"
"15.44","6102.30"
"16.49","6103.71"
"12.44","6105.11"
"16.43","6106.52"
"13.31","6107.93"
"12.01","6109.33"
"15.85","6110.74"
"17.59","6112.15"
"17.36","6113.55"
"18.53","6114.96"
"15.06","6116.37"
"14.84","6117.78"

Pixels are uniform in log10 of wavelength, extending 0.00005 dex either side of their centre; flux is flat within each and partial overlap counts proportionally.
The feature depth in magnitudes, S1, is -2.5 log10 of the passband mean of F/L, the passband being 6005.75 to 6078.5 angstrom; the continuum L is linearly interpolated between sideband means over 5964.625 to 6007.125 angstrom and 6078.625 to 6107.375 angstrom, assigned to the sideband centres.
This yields -0.04 mag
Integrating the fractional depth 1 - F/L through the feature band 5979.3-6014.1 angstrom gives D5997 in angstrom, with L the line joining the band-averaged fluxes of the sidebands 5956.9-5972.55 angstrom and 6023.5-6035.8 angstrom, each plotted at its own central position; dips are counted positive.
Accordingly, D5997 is 0.4 angstrom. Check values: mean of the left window 17.5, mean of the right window 17.9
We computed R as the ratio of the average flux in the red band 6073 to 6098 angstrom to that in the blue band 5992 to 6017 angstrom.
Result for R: 1.03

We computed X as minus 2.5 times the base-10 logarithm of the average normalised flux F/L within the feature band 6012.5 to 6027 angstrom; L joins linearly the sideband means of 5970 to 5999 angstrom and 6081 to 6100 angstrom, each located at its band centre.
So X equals -0.04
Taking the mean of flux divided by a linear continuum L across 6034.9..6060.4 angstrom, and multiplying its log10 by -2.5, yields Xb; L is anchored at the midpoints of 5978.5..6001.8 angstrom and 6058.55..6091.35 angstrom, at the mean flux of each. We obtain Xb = 0.02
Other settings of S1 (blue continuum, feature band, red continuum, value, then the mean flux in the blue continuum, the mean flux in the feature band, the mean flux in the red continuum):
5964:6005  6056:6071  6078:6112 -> -0.121 mag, 17.7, 19.2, 17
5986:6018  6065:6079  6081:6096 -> -0.087 mag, 17.6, 18.9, 17.4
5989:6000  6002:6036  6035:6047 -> -0.063 mag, 16.4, 18.3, 18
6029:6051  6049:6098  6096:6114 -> -0.071 mag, 18.4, 18.2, 15.8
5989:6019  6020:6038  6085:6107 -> -0.038 mag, 17.6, 17.9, 16.5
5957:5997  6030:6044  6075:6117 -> -0.047 mag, 17.7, 18.2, 17.2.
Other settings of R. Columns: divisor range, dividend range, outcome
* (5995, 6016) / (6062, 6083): 1.13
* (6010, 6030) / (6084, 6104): 0.93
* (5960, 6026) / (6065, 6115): 0.99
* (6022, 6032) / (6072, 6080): 1.10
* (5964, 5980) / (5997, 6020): 1.00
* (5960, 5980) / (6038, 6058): 1.01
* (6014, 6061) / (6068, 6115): 0.96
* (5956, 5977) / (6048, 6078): 1.00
